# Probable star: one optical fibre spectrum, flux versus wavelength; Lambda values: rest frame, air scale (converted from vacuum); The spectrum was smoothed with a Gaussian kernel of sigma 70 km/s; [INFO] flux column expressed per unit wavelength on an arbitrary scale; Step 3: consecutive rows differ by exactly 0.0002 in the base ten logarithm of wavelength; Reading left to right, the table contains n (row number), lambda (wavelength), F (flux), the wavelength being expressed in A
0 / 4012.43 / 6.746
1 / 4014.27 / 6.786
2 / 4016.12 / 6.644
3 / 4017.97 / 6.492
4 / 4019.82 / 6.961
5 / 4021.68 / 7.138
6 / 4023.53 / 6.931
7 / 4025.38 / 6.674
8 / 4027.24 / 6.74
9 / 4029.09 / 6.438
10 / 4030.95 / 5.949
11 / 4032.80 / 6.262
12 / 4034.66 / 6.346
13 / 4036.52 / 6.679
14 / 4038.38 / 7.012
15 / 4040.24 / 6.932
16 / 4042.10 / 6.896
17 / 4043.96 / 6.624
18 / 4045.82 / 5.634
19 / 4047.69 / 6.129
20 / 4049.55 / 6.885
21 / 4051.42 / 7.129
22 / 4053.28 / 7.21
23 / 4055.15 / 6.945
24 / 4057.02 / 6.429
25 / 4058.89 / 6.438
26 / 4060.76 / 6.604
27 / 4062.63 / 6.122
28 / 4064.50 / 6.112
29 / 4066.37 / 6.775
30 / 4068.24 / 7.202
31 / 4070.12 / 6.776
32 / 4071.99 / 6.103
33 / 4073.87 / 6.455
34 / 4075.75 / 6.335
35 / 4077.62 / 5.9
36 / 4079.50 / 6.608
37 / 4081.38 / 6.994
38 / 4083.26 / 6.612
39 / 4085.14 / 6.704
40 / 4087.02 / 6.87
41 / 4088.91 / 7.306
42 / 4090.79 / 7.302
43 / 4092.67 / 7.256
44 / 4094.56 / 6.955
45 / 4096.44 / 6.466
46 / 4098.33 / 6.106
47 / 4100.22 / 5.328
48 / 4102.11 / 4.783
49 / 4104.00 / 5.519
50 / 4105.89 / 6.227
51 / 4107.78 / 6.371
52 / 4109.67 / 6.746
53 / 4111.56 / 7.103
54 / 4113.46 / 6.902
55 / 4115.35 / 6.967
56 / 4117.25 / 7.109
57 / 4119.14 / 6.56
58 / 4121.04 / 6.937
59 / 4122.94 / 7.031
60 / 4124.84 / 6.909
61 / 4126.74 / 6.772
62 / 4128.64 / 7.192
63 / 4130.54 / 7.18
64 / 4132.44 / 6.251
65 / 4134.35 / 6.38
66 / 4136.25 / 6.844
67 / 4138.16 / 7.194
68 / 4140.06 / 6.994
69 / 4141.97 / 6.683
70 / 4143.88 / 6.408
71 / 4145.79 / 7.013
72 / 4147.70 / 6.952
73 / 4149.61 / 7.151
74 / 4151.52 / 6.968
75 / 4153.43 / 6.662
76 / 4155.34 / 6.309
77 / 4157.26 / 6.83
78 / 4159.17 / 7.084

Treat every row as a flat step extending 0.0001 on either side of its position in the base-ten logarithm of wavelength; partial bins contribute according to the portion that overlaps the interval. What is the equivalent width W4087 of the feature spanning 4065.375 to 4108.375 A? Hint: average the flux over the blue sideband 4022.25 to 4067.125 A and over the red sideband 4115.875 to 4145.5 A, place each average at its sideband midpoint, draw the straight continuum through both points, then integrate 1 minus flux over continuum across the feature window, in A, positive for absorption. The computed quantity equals 1.5 A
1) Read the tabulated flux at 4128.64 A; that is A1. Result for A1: 7.192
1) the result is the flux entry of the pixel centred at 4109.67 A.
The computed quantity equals 6.746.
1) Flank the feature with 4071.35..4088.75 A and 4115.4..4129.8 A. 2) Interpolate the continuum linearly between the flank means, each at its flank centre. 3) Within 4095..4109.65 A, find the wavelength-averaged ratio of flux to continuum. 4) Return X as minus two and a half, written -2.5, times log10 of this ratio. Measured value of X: 0.14 mag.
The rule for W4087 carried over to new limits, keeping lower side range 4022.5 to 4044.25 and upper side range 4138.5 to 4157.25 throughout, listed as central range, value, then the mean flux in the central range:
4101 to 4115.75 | 1.0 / 6.29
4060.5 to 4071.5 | 0.2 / 6.58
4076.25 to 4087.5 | 0.2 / 6.6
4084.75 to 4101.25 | 0.1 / 6.69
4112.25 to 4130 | -0.5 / 6.94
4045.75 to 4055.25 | -0.1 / 6.72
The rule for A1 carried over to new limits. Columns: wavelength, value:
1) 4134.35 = 6.38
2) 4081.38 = 6.994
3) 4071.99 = 6.103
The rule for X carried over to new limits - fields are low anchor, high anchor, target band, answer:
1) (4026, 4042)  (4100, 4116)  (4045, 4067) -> -0.01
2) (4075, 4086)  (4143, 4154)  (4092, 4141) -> 0.02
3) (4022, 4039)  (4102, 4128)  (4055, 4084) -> 0.01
